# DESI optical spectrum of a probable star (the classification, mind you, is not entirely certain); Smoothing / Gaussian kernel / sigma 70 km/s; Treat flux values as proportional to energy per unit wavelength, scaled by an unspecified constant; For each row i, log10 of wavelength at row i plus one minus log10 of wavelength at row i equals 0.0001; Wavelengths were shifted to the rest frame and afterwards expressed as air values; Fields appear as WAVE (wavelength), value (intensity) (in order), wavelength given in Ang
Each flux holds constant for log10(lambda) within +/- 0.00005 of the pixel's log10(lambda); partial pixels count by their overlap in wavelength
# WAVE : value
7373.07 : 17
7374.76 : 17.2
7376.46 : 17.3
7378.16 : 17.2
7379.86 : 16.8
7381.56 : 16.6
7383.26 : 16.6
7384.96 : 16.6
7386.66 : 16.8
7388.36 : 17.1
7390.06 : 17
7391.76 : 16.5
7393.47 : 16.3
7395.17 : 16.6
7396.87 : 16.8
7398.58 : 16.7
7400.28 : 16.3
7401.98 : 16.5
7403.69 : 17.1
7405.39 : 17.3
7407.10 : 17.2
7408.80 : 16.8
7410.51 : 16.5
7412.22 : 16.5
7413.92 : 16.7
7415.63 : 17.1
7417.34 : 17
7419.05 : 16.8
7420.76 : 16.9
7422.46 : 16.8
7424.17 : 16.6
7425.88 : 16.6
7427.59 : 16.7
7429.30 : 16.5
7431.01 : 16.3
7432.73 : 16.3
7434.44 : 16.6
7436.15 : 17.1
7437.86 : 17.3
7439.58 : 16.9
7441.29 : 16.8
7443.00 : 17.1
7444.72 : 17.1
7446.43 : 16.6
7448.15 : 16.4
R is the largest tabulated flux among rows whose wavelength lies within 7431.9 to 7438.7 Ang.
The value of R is 17.3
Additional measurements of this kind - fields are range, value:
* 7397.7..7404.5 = 17.1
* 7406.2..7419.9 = 17.2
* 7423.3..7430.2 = 16.7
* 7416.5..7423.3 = 17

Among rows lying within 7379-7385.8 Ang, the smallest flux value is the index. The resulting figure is 16.6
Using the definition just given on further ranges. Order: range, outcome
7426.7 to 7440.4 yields 16.3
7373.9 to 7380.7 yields 16.8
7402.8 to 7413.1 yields 16.5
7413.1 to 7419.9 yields 16.7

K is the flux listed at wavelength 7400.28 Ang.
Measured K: 16.3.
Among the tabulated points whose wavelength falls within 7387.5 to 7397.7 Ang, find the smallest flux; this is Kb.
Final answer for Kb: 16.3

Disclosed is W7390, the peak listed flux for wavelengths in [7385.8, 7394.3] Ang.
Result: 17.1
